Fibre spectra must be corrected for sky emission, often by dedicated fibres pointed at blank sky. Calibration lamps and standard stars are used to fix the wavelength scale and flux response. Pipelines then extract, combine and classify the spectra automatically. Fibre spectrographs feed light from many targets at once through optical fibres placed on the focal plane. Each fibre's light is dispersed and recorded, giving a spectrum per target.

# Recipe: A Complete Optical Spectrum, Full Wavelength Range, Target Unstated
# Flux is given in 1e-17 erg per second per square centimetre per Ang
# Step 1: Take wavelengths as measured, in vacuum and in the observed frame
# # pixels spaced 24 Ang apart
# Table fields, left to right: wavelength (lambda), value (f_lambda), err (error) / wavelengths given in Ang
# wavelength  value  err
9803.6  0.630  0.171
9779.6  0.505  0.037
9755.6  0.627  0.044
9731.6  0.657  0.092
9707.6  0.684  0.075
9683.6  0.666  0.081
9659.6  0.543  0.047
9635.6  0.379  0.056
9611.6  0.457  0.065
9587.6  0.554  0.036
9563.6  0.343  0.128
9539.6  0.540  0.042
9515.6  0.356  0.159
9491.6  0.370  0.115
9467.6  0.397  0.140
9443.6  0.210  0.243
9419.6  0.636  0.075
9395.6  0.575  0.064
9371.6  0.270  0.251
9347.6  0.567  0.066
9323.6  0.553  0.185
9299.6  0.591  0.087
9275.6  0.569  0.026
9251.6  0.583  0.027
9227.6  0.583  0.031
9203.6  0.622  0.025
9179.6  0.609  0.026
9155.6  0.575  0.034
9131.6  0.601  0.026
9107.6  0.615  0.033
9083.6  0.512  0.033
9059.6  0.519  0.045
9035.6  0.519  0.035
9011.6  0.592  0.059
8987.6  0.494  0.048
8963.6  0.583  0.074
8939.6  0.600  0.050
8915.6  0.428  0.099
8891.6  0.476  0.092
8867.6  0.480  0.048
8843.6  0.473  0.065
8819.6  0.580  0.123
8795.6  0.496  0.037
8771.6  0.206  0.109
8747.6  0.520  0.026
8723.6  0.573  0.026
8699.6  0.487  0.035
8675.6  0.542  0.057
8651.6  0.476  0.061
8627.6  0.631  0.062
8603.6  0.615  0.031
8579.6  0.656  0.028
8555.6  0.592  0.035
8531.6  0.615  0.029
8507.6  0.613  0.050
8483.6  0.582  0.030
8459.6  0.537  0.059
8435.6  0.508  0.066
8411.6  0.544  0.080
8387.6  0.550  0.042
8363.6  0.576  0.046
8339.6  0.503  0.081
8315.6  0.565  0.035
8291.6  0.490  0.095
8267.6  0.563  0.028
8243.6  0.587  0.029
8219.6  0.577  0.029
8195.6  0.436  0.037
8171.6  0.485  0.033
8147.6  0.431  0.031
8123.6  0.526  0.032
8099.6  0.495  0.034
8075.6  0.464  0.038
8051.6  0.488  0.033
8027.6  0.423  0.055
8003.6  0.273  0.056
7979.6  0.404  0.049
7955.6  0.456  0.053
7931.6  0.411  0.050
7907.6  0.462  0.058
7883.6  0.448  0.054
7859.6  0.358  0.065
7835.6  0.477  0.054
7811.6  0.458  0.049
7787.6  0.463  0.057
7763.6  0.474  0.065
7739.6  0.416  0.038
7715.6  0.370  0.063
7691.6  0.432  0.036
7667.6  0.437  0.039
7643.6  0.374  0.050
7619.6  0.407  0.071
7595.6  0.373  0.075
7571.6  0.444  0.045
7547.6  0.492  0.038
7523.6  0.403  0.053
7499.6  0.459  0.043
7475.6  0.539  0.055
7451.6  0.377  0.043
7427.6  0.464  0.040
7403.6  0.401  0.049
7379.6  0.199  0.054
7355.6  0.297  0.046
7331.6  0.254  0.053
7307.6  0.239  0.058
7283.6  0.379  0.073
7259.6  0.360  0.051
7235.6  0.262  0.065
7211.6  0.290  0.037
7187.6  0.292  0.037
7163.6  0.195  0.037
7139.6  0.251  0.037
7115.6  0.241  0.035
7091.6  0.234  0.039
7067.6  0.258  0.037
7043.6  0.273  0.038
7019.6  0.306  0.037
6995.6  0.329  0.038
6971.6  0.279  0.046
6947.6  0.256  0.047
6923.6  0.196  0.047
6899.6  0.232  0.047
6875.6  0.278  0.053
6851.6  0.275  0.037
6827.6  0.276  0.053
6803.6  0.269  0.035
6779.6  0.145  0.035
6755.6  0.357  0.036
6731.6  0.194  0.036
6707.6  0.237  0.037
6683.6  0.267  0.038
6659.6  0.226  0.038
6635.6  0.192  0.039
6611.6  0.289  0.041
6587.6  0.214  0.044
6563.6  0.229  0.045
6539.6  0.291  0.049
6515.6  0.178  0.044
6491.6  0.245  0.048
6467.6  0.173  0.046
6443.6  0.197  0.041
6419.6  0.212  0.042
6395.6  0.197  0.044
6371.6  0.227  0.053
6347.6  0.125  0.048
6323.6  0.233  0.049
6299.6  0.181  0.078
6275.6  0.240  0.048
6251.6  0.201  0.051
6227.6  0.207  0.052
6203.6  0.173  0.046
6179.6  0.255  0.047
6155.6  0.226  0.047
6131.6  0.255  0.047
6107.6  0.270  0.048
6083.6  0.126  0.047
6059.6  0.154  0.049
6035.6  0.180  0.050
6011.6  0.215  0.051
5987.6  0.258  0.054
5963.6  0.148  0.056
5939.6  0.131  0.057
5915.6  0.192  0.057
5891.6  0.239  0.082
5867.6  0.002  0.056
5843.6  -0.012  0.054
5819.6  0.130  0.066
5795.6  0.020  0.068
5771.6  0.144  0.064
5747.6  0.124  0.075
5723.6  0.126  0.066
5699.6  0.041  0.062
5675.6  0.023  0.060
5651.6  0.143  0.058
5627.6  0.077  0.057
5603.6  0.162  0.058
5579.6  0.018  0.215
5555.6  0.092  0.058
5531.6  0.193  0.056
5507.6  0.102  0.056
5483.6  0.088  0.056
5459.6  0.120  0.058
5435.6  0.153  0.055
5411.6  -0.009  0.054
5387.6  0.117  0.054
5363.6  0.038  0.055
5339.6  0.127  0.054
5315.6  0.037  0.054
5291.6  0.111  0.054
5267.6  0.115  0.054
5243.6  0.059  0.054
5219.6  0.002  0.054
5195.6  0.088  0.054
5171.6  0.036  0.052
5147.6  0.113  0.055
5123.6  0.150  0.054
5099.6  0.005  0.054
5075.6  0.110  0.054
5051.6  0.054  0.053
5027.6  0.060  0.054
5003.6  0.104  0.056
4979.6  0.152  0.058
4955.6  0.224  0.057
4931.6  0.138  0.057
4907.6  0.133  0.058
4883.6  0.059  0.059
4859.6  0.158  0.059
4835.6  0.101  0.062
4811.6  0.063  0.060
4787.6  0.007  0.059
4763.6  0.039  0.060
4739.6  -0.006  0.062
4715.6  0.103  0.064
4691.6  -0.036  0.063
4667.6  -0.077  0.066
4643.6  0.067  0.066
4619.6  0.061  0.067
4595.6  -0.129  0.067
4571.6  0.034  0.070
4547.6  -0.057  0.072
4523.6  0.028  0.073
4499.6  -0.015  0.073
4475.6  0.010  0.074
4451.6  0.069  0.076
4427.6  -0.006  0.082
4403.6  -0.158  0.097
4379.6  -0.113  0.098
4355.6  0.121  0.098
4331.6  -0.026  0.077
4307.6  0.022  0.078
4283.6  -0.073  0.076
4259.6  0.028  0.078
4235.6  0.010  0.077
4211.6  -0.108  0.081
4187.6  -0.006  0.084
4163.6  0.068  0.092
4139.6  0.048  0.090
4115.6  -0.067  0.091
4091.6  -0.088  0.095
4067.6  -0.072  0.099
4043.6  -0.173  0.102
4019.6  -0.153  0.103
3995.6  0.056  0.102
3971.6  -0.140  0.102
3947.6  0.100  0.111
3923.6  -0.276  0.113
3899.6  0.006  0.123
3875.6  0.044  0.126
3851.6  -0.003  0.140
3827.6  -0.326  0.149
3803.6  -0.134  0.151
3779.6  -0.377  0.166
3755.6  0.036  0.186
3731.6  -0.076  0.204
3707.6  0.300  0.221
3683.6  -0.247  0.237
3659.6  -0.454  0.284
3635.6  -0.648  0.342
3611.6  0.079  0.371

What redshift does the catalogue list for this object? 0.858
